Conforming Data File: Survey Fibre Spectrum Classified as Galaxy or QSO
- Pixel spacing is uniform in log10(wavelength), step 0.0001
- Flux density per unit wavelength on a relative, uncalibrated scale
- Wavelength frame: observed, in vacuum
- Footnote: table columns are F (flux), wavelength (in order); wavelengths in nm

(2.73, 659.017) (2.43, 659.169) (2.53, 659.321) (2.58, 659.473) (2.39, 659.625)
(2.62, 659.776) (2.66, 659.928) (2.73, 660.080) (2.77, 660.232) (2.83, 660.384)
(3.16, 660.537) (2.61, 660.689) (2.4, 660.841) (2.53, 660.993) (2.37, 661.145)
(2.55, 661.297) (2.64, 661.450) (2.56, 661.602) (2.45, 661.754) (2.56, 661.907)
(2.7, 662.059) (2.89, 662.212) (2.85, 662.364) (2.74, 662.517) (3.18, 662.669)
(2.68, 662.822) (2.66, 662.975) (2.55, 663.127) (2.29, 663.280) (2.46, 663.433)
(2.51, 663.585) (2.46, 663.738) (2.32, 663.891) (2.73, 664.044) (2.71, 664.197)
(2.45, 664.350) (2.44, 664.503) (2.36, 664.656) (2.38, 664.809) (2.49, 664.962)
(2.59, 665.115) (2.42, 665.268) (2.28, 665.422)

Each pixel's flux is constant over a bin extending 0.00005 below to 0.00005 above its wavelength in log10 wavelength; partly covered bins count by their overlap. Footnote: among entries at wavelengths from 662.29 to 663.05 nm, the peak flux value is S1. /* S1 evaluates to 3.18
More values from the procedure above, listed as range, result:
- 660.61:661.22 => 2.61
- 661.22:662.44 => 2.89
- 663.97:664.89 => 2.73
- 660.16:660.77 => 3.16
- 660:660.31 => 2.77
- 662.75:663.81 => 2.68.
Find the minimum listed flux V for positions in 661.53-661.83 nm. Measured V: 2.45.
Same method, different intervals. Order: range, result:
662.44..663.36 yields 2.29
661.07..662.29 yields 2.37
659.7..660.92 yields 2.4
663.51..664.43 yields 2.32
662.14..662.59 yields 2.74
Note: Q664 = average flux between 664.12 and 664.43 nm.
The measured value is 2.58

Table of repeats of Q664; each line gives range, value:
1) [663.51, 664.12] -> 2.5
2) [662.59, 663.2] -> 2.77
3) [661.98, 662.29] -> 2.8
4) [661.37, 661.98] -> 2.55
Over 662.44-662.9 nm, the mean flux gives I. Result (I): 2.86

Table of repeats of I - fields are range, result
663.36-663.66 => 2.49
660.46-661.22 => 2.61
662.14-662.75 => 2.91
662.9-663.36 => 2.5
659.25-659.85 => 2.53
